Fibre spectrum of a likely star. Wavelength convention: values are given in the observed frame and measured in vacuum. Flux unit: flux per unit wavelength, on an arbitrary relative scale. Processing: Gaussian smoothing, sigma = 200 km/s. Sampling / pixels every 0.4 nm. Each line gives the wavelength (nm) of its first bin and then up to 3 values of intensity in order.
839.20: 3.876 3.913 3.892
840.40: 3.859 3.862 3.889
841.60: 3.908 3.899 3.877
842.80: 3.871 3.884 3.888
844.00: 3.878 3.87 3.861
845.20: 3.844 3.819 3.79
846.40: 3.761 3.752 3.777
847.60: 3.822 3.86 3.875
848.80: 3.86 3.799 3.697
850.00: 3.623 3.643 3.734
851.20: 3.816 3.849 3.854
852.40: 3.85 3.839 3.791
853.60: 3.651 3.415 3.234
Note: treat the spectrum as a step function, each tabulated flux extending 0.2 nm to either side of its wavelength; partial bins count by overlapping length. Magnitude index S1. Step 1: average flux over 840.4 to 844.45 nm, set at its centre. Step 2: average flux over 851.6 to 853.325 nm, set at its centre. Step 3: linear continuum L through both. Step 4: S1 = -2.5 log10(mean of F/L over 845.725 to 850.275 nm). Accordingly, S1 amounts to 0.02 mag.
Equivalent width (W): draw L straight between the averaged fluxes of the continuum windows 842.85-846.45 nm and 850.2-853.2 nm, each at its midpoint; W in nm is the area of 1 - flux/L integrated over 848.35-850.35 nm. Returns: 0.03 nm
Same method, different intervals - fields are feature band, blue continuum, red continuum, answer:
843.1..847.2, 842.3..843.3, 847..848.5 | 0.03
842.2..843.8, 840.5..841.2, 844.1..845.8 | -0.01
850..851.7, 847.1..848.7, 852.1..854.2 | 0.01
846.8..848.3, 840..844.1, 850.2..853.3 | 0.01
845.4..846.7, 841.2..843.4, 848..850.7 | 0.01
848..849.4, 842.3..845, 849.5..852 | -0.03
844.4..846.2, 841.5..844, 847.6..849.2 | 0.02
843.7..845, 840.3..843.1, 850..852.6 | -0.01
